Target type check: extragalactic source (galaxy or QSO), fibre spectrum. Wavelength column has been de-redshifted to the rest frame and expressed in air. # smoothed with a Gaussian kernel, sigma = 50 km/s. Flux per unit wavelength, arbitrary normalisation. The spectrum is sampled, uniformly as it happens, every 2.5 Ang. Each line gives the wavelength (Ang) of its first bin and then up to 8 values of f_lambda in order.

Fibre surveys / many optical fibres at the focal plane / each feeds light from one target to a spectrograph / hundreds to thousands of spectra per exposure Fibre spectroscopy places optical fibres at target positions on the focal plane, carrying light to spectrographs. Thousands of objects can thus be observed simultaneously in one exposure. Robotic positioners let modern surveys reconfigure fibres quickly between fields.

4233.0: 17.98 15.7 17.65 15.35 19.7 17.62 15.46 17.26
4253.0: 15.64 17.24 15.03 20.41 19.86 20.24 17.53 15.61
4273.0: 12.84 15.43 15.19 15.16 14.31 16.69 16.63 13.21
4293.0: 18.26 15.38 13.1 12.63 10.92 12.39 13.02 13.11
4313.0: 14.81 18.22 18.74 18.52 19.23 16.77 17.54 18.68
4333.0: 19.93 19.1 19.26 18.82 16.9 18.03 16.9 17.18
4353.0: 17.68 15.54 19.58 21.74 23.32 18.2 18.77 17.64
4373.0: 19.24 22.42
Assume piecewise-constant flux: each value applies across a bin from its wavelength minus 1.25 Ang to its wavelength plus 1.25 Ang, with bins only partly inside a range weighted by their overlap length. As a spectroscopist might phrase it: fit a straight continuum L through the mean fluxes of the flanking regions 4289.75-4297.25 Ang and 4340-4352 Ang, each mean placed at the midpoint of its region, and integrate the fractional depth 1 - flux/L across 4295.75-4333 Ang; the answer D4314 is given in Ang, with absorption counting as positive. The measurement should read 1.63 Ang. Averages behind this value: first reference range 15.6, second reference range 17.5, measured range 15.7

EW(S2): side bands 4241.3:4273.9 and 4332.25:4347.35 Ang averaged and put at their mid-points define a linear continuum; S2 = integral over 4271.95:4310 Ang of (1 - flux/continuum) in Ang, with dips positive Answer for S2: 7.4 Ang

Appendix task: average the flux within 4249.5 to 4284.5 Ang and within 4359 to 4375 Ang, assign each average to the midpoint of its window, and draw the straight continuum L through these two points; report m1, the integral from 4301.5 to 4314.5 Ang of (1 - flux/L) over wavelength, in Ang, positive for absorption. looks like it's 3.6 Ang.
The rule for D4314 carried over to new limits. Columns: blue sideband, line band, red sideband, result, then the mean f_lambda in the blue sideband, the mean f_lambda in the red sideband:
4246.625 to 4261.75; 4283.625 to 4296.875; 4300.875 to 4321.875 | -0.3 Ang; 16.8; 14.9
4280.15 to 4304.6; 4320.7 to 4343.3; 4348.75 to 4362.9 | -1.8 Ang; 14.6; 18.7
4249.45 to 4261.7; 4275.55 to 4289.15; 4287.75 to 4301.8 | -0.1 Ang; 17.1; 14.7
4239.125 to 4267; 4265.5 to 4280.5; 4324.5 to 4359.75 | 1.7 Ang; 17.6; 18.1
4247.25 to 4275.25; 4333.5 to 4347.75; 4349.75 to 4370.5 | 0.1 Ang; 17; 19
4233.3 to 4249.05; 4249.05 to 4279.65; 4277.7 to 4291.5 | -1.5 Ang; 17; 15.2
